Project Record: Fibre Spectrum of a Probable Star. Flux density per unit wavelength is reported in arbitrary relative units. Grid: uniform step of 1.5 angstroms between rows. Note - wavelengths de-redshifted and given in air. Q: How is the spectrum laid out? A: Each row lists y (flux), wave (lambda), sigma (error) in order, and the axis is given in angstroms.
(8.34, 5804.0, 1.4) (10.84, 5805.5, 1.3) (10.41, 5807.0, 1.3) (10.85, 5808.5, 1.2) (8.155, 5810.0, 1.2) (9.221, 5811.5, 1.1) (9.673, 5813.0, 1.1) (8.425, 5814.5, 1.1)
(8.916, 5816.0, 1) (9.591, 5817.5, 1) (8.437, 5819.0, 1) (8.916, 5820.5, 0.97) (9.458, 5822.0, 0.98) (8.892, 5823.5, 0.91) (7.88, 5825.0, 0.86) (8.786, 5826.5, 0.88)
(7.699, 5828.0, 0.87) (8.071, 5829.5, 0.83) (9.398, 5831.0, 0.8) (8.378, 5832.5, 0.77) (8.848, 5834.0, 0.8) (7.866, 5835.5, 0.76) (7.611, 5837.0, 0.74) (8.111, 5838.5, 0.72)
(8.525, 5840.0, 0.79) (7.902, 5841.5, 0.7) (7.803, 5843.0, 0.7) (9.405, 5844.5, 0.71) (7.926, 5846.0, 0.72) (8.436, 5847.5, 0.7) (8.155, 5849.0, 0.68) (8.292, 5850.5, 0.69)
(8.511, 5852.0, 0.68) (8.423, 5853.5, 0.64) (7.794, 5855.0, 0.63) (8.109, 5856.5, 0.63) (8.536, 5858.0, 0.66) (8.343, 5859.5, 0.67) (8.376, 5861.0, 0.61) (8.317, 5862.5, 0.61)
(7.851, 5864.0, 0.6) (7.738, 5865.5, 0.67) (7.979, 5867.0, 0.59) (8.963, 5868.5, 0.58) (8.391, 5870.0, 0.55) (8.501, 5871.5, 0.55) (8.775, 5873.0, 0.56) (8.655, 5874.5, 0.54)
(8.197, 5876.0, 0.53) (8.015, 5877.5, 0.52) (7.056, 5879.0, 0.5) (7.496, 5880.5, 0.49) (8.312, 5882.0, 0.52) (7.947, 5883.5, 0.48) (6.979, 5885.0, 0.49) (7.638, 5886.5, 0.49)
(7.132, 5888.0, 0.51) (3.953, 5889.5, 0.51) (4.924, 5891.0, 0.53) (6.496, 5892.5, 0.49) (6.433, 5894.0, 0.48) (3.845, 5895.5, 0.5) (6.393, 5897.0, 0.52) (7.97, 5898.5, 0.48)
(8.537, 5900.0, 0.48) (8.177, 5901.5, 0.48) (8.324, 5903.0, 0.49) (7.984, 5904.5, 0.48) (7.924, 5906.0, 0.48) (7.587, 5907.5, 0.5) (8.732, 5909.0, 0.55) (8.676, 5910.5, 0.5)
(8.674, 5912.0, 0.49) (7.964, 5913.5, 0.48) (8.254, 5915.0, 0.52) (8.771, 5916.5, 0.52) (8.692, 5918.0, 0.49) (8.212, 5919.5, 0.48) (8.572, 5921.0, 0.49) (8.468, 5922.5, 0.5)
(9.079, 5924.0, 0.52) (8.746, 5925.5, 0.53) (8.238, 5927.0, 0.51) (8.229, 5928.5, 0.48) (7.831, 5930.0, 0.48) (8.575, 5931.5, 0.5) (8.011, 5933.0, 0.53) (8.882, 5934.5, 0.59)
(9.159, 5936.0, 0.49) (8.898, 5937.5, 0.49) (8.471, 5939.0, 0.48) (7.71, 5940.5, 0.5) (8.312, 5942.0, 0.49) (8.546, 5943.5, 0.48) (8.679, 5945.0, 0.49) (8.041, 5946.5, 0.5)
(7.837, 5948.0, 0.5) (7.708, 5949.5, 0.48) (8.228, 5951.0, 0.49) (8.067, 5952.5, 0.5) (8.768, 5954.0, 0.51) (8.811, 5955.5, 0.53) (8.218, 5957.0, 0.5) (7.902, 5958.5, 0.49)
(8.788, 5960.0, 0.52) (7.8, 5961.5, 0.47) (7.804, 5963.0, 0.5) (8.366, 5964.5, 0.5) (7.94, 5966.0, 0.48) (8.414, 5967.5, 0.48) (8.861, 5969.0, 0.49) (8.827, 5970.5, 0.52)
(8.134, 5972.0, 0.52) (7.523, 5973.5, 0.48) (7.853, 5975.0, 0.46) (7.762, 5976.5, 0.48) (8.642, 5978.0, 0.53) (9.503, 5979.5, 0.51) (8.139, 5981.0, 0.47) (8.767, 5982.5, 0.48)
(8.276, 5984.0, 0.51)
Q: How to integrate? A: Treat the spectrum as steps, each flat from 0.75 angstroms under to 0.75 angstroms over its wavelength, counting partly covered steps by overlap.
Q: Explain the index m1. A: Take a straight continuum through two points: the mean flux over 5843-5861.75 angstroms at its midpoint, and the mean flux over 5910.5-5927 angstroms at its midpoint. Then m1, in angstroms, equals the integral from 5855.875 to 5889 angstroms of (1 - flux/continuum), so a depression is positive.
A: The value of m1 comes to 1.4 angstroms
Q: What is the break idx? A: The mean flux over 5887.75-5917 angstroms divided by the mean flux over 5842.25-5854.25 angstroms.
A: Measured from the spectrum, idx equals 0.88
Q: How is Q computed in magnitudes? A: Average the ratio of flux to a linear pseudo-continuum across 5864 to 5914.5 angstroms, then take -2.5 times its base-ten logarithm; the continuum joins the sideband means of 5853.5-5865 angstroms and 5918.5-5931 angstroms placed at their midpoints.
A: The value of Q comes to 0.10 mag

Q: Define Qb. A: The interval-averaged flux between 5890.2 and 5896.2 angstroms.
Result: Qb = 5.43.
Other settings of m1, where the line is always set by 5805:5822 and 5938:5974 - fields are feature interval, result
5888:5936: 4.45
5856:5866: 0.90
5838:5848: 0.93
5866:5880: 1.03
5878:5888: 1.45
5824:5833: 0.86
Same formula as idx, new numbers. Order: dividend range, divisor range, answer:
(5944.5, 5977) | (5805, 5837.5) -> 0.92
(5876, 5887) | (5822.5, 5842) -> 0.92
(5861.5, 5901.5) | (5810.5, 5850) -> 0.87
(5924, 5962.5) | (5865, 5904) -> 1.13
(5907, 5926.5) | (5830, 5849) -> 1.02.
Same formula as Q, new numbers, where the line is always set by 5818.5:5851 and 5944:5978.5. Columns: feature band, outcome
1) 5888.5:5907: 0.22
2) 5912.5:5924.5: -0.03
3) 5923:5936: -0.03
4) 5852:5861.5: 0.01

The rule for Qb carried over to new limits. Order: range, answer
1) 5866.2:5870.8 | 8.44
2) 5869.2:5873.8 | 8.56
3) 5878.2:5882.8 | 7.63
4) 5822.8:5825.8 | 8.38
